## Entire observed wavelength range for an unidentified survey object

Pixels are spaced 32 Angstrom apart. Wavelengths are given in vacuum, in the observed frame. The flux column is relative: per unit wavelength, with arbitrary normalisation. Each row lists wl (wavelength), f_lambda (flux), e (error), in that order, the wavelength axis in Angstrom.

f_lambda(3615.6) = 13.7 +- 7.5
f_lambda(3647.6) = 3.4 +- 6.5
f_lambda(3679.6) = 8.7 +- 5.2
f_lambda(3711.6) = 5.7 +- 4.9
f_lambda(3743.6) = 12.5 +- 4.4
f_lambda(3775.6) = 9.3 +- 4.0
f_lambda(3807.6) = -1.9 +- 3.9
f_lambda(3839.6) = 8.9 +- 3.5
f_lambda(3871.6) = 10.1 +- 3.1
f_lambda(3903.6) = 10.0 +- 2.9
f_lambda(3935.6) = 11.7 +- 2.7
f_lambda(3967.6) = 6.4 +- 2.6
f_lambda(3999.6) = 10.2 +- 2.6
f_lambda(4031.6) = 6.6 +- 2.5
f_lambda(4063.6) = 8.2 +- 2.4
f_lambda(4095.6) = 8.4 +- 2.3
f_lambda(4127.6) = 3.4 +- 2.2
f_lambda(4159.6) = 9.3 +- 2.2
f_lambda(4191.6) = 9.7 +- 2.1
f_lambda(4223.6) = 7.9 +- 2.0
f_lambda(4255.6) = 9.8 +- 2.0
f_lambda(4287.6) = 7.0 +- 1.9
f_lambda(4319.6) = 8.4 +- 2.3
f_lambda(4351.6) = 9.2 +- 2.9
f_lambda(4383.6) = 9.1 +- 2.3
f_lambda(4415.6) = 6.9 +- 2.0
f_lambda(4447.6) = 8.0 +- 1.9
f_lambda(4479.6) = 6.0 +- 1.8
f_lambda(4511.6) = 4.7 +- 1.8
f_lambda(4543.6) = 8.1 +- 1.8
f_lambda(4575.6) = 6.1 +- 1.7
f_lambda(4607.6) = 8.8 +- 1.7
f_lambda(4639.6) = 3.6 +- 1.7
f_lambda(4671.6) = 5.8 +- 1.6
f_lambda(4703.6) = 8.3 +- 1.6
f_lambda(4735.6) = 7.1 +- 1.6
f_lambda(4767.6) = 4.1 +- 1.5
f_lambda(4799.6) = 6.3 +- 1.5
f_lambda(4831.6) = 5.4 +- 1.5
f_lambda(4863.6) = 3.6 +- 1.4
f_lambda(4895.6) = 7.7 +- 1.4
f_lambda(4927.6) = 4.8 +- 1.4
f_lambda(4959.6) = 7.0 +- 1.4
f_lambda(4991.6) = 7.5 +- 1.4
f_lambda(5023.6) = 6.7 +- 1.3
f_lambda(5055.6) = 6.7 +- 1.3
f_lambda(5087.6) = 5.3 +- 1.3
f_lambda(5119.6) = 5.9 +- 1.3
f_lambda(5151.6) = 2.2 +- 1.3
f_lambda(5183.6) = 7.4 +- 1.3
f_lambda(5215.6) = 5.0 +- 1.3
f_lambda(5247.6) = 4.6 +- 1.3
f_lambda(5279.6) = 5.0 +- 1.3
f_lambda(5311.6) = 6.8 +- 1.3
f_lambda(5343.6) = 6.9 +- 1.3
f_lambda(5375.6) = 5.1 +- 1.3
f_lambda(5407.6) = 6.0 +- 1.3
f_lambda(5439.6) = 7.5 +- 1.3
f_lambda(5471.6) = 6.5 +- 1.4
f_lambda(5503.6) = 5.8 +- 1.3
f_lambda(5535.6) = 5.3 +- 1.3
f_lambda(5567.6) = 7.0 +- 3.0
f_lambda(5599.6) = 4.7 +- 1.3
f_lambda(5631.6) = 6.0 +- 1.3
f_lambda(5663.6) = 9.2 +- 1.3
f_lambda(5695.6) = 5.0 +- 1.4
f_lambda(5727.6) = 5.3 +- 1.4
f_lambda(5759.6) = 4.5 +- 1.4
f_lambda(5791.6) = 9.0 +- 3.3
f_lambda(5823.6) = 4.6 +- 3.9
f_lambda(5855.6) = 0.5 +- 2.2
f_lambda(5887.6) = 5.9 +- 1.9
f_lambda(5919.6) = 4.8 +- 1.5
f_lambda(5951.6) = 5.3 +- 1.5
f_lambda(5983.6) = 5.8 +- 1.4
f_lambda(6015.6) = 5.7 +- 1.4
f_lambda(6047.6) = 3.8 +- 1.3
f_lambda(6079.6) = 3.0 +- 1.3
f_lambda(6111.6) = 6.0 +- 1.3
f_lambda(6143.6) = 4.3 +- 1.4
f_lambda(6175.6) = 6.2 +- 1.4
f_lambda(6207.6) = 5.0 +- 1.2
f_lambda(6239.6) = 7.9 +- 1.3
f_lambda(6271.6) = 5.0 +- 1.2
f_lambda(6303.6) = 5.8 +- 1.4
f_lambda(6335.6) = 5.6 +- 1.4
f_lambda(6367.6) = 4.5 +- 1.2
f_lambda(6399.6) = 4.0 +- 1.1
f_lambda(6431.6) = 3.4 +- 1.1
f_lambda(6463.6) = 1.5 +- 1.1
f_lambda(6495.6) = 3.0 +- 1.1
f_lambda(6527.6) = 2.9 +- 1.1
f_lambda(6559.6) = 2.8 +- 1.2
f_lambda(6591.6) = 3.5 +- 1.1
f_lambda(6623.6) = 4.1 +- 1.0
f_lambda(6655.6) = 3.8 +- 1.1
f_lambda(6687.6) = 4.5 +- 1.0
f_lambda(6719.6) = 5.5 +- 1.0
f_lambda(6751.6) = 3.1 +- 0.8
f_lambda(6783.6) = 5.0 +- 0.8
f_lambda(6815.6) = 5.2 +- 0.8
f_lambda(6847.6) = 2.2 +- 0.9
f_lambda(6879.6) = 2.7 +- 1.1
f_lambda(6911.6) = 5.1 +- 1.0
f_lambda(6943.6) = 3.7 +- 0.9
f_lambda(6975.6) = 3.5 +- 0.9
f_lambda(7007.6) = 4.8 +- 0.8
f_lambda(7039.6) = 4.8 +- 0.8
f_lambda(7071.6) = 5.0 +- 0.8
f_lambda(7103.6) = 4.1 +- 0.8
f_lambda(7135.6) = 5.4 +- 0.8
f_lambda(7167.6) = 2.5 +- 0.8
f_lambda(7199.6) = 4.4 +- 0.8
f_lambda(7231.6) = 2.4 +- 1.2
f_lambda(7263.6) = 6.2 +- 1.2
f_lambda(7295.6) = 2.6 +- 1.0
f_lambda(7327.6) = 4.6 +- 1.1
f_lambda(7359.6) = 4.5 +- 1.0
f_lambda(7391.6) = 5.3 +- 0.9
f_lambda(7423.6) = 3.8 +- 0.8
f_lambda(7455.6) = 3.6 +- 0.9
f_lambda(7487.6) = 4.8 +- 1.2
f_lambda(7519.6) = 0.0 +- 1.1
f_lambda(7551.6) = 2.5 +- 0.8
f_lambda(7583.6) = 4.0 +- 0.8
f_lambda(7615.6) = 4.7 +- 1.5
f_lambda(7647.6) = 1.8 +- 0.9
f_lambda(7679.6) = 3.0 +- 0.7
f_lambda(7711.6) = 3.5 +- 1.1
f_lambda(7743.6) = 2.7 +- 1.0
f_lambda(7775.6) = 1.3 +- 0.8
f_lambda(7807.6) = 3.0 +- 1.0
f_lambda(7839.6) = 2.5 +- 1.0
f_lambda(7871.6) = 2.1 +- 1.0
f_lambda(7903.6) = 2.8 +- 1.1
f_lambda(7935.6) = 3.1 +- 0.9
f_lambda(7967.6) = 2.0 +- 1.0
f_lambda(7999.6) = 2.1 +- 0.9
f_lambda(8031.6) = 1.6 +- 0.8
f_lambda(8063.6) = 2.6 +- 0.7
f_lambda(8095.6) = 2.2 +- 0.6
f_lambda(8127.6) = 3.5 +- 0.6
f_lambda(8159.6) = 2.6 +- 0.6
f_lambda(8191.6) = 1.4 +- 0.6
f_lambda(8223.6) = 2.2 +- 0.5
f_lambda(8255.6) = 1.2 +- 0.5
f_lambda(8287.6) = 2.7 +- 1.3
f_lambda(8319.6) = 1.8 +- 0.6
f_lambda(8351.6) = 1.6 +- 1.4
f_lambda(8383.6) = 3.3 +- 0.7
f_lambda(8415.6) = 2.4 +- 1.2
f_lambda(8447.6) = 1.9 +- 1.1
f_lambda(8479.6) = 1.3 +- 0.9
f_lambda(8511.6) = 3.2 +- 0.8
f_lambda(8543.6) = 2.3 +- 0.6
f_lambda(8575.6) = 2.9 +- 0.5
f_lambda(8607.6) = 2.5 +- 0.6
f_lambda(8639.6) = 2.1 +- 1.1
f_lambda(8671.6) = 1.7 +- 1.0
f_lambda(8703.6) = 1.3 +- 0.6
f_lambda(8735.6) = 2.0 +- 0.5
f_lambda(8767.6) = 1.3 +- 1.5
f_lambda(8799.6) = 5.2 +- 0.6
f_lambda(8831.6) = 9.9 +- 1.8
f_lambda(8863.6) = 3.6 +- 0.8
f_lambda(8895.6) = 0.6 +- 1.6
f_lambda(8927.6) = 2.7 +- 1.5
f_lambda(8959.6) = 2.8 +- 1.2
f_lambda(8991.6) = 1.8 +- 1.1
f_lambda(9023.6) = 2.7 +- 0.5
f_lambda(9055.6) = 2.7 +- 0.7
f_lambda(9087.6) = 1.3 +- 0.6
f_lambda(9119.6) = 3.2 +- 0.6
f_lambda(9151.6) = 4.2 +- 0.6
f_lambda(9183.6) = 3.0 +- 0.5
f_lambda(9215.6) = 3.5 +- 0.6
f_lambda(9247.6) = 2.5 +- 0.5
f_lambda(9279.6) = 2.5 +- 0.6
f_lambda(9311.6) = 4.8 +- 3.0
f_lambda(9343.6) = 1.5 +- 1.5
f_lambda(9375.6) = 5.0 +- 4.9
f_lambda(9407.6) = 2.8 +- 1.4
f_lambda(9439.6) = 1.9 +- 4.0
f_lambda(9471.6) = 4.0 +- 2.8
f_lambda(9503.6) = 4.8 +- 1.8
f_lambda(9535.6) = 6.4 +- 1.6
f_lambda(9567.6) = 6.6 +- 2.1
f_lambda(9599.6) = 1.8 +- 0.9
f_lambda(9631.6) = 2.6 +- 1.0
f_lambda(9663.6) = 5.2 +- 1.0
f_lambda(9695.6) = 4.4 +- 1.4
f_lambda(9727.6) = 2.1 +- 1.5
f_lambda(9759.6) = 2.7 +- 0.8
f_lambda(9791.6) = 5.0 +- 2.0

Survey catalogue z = 1.365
